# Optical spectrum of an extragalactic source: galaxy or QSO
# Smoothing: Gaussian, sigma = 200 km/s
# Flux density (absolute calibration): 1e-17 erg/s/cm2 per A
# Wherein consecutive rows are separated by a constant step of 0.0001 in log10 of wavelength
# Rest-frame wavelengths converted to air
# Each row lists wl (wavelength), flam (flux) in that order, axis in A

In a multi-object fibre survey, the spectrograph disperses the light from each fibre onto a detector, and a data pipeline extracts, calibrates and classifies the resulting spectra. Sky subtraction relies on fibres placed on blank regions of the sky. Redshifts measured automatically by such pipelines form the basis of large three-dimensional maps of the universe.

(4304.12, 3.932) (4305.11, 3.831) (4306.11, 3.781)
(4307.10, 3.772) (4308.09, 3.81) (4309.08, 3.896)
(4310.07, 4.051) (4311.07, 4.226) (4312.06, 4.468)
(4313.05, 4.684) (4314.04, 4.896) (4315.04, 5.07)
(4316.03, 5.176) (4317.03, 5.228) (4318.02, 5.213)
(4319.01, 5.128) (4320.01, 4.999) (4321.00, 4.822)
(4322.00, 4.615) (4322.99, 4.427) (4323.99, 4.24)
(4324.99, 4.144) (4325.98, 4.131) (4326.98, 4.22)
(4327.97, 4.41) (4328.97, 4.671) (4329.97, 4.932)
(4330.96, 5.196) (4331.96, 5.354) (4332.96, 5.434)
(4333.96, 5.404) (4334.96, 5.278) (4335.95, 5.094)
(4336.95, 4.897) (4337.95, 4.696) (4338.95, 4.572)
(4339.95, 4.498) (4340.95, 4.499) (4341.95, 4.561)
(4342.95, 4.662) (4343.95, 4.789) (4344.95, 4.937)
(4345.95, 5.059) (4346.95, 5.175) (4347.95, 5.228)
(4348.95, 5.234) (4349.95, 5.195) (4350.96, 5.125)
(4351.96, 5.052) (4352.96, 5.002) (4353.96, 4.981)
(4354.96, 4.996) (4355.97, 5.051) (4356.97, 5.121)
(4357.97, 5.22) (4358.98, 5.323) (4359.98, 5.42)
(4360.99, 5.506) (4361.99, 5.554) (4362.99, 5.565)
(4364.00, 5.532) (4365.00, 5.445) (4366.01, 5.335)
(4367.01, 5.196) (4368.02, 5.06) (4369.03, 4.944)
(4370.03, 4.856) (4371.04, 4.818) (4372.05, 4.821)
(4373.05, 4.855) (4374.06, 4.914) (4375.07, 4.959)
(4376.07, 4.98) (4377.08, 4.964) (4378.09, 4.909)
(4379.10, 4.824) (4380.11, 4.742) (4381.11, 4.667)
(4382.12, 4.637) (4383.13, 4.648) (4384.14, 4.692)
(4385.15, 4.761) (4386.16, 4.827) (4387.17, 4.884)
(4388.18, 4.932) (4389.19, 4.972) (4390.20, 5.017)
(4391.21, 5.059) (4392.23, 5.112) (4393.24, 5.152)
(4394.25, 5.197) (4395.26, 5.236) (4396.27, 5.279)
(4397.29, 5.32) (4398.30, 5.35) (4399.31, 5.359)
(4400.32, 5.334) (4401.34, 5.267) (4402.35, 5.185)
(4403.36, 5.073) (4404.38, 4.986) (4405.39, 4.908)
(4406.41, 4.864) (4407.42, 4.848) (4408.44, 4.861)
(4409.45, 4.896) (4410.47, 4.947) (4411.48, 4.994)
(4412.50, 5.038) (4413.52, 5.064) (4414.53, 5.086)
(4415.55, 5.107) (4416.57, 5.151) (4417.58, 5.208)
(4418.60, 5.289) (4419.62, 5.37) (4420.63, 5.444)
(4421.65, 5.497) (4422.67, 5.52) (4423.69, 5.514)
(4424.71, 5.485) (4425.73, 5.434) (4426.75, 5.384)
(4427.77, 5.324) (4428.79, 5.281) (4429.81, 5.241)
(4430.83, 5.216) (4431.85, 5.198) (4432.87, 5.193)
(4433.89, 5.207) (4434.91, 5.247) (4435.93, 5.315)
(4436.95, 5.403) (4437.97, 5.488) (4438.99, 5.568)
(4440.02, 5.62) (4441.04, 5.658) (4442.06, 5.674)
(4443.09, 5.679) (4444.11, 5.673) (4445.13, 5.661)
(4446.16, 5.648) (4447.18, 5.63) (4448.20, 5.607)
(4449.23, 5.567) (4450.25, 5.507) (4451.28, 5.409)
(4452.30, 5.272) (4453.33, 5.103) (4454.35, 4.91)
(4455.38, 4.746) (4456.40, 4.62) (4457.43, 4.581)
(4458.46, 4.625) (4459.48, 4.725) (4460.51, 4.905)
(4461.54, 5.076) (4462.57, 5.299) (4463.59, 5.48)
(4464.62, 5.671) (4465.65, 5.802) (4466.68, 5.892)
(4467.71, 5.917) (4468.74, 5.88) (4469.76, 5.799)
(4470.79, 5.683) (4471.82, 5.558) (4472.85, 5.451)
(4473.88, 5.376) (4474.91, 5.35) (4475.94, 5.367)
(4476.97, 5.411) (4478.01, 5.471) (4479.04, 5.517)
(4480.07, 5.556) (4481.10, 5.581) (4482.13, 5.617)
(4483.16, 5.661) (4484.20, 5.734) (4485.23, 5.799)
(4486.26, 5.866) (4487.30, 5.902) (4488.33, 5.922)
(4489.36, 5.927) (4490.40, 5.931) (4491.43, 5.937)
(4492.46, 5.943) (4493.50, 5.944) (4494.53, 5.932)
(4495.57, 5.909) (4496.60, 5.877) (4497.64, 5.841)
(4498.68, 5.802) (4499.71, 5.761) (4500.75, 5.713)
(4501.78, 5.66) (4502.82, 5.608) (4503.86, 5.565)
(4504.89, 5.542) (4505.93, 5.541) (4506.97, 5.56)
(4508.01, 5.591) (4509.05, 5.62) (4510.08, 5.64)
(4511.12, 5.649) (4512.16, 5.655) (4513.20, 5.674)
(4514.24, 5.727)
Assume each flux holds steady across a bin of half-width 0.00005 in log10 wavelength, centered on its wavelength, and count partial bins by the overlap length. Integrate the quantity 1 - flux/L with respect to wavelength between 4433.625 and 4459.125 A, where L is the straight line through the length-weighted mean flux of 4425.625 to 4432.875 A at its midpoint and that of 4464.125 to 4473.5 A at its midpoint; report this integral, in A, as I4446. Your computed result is 0.6 A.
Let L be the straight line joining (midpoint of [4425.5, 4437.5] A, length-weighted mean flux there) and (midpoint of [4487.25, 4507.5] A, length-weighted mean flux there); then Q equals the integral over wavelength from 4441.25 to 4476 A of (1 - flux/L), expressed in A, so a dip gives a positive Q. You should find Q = 0.7 A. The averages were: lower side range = 5.29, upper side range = 5.79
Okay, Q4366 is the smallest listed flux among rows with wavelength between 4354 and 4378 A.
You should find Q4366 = 4.818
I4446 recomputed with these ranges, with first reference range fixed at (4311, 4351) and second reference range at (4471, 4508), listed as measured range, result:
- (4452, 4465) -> 1.26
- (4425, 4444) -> -0.02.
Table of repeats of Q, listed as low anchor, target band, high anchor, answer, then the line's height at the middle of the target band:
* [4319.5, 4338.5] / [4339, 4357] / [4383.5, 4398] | -0.3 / 4.86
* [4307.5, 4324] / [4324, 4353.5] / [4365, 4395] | -0.7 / 4.75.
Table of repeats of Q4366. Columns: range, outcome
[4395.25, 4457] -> 4.62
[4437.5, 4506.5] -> 4.581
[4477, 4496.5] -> 5.471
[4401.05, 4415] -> 4.848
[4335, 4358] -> 4.498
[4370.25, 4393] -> 4.637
